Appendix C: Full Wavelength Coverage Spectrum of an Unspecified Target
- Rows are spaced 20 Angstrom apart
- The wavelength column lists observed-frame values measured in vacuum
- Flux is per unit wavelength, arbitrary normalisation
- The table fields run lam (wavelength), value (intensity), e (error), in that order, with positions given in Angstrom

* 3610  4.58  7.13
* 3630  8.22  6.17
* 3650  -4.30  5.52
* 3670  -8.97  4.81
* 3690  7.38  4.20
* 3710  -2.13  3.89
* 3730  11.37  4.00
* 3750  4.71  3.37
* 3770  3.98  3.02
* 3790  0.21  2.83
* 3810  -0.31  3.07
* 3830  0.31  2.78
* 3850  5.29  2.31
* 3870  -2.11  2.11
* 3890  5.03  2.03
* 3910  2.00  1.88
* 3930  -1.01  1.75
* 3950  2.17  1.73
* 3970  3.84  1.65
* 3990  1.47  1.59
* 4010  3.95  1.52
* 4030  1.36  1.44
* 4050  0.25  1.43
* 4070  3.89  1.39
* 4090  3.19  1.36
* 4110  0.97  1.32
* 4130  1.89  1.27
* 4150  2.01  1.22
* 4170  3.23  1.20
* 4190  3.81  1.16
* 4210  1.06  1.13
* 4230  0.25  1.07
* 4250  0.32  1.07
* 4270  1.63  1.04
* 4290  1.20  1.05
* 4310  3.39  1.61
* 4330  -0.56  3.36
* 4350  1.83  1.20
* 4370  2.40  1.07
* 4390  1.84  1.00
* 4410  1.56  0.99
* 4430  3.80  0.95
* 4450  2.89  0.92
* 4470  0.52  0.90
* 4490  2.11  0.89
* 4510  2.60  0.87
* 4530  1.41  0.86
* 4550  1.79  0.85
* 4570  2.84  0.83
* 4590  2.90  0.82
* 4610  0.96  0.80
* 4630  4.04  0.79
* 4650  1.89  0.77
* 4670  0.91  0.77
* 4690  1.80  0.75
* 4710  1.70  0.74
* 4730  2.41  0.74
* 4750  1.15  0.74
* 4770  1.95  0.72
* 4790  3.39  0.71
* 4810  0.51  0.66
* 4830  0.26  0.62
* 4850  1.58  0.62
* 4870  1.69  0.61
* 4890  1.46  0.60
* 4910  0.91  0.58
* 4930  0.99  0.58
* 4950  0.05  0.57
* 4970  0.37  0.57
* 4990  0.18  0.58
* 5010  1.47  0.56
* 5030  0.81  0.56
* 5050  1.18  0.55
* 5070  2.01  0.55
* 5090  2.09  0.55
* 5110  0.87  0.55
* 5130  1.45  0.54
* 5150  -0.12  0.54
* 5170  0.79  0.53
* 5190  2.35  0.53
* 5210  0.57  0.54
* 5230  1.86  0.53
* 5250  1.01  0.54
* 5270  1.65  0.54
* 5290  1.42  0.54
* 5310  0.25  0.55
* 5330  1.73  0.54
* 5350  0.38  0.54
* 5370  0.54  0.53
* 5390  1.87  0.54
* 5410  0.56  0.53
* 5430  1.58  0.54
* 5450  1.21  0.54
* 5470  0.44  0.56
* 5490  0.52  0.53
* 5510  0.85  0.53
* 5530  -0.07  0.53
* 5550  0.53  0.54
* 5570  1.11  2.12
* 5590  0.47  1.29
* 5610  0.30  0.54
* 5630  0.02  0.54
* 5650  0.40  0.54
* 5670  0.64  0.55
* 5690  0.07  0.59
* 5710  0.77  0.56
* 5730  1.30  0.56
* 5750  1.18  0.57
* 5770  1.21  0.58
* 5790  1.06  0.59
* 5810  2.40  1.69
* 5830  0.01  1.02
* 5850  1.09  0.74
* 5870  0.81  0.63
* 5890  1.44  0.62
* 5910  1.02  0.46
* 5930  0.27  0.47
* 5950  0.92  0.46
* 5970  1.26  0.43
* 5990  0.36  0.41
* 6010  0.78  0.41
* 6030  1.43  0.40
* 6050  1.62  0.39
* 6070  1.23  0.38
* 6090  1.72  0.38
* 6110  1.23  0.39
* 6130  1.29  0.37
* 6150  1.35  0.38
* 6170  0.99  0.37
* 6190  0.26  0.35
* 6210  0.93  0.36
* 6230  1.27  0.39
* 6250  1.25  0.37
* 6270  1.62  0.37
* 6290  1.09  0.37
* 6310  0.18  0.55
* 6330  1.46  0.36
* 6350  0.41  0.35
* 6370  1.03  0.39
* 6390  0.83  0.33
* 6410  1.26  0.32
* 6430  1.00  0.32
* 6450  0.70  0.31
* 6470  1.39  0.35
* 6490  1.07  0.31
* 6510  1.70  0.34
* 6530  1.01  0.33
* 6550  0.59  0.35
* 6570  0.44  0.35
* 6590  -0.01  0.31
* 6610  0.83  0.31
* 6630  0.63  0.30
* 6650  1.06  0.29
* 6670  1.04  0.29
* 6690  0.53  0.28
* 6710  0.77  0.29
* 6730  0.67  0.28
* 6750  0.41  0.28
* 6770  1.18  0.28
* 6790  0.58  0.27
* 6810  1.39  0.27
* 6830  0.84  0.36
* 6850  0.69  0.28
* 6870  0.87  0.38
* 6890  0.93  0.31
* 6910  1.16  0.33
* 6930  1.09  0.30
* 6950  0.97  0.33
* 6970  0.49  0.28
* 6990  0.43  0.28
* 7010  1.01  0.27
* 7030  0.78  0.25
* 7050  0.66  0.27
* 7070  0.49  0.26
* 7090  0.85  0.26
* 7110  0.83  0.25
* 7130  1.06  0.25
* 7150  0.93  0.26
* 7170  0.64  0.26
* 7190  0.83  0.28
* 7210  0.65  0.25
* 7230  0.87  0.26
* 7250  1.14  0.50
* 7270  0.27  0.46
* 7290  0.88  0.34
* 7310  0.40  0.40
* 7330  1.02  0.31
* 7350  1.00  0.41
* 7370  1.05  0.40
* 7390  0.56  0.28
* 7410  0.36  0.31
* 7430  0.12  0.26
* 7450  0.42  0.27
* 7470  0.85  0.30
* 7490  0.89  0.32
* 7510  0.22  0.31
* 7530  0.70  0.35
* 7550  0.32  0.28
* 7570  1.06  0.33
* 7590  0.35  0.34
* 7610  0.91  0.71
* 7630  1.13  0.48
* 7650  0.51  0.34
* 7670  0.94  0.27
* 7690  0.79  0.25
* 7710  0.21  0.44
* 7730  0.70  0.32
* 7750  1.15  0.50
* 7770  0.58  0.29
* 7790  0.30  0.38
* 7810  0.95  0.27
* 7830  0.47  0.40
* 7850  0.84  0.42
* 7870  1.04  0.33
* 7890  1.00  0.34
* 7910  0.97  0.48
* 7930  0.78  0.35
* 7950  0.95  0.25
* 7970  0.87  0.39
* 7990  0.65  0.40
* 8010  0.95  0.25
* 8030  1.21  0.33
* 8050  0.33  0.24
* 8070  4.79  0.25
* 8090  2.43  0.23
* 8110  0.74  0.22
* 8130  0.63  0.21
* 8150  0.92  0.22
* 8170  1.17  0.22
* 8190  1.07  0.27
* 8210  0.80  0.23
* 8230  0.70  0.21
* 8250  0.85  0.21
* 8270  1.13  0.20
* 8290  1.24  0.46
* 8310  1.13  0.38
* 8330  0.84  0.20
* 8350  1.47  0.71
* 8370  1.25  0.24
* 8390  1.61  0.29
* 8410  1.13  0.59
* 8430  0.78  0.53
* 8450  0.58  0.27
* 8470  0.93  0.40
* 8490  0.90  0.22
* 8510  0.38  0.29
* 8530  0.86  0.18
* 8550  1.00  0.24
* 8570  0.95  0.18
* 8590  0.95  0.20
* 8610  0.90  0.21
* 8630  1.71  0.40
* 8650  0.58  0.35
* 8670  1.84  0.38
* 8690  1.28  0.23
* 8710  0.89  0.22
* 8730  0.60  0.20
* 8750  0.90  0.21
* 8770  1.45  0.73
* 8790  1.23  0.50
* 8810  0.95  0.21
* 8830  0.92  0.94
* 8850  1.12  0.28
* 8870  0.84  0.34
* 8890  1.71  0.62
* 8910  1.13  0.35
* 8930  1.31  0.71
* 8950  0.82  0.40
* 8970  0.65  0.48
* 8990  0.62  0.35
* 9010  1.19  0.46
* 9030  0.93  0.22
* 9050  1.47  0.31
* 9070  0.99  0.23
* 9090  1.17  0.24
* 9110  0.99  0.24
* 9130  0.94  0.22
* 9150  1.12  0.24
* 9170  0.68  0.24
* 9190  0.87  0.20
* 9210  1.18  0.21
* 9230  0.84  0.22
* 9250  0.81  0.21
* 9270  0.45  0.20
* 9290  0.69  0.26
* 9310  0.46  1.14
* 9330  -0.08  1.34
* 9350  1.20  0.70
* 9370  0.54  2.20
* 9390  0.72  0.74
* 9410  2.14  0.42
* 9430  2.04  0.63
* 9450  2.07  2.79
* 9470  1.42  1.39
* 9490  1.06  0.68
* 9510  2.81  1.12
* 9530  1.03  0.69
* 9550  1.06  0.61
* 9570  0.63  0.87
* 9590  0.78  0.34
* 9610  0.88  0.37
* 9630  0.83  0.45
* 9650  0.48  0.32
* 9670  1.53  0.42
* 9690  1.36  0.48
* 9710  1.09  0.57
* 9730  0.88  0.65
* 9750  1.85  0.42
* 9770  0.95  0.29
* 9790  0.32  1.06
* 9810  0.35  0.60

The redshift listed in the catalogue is 1.17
